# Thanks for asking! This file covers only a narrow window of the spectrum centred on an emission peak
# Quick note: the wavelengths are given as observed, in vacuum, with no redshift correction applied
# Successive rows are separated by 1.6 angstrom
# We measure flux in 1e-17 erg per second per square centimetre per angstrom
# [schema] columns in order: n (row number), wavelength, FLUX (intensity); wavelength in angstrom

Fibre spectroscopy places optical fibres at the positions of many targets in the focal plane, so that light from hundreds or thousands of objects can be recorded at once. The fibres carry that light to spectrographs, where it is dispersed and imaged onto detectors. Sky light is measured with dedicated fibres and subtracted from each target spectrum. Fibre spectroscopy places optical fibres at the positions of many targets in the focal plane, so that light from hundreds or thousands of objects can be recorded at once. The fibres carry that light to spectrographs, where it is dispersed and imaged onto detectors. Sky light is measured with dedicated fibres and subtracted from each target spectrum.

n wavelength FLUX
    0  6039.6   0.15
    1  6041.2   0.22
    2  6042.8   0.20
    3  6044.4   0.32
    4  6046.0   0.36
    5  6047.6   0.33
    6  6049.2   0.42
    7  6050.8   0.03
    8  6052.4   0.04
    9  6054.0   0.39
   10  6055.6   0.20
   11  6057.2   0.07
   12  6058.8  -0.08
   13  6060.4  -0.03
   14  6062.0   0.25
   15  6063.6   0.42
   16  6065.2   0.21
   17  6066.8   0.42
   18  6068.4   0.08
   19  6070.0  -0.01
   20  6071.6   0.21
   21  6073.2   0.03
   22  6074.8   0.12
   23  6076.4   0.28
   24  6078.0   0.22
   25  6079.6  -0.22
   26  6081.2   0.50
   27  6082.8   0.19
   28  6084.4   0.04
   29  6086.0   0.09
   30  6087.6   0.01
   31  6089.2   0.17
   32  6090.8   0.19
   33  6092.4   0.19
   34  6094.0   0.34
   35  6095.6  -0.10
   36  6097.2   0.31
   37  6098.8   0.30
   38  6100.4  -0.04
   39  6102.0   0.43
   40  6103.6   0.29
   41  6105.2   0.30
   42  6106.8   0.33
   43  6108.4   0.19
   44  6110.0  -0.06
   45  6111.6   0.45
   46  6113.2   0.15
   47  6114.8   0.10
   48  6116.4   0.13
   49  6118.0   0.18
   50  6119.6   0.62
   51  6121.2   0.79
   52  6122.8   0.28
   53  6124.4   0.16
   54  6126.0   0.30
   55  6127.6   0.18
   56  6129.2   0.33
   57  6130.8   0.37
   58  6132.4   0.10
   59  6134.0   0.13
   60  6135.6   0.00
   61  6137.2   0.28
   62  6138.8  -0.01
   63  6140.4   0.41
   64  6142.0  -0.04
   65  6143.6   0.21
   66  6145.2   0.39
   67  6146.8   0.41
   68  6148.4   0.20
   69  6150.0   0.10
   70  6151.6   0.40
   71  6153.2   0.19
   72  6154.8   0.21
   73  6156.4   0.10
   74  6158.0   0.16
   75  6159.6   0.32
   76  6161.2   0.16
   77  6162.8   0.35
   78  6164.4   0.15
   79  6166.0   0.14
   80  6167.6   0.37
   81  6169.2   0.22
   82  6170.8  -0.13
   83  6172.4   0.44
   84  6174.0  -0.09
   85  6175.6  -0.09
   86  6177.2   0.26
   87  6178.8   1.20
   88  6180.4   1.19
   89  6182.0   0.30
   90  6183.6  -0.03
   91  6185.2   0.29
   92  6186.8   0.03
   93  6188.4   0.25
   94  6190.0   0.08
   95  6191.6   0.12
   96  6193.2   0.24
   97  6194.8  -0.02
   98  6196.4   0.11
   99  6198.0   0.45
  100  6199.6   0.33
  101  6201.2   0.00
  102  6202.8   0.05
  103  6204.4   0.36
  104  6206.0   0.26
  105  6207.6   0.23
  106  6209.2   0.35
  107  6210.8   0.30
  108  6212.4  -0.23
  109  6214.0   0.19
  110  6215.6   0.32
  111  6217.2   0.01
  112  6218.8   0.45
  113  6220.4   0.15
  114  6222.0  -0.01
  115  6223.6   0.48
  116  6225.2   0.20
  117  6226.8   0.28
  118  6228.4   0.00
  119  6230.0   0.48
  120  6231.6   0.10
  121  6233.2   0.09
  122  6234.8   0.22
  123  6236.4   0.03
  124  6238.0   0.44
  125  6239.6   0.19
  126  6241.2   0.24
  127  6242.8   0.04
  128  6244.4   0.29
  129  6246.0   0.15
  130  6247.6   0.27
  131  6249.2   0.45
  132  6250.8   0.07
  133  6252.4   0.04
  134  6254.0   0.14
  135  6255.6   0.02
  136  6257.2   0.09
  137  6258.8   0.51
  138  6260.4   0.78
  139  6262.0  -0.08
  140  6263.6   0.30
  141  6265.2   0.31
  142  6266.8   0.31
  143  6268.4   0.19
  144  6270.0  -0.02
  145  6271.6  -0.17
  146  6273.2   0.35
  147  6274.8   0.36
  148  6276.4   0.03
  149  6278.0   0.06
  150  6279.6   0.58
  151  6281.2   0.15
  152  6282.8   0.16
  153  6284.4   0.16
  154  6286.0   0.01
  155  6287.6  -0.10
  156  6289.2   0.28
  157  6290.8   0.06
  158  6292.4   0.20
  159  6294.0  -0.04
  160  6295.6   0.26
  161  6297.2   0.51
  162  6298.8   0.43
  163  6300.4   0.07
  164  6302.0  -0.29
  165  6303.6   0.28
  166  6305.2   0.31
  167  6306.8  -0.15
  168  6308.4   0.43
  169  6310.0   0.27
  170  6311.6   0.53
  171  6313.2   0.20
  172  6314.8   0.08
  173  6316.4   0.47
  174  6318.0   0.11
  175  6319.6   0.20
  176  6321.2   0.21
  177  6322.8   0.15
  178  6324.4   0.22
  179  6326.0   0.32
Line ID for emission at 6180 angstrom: [O III] 5007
